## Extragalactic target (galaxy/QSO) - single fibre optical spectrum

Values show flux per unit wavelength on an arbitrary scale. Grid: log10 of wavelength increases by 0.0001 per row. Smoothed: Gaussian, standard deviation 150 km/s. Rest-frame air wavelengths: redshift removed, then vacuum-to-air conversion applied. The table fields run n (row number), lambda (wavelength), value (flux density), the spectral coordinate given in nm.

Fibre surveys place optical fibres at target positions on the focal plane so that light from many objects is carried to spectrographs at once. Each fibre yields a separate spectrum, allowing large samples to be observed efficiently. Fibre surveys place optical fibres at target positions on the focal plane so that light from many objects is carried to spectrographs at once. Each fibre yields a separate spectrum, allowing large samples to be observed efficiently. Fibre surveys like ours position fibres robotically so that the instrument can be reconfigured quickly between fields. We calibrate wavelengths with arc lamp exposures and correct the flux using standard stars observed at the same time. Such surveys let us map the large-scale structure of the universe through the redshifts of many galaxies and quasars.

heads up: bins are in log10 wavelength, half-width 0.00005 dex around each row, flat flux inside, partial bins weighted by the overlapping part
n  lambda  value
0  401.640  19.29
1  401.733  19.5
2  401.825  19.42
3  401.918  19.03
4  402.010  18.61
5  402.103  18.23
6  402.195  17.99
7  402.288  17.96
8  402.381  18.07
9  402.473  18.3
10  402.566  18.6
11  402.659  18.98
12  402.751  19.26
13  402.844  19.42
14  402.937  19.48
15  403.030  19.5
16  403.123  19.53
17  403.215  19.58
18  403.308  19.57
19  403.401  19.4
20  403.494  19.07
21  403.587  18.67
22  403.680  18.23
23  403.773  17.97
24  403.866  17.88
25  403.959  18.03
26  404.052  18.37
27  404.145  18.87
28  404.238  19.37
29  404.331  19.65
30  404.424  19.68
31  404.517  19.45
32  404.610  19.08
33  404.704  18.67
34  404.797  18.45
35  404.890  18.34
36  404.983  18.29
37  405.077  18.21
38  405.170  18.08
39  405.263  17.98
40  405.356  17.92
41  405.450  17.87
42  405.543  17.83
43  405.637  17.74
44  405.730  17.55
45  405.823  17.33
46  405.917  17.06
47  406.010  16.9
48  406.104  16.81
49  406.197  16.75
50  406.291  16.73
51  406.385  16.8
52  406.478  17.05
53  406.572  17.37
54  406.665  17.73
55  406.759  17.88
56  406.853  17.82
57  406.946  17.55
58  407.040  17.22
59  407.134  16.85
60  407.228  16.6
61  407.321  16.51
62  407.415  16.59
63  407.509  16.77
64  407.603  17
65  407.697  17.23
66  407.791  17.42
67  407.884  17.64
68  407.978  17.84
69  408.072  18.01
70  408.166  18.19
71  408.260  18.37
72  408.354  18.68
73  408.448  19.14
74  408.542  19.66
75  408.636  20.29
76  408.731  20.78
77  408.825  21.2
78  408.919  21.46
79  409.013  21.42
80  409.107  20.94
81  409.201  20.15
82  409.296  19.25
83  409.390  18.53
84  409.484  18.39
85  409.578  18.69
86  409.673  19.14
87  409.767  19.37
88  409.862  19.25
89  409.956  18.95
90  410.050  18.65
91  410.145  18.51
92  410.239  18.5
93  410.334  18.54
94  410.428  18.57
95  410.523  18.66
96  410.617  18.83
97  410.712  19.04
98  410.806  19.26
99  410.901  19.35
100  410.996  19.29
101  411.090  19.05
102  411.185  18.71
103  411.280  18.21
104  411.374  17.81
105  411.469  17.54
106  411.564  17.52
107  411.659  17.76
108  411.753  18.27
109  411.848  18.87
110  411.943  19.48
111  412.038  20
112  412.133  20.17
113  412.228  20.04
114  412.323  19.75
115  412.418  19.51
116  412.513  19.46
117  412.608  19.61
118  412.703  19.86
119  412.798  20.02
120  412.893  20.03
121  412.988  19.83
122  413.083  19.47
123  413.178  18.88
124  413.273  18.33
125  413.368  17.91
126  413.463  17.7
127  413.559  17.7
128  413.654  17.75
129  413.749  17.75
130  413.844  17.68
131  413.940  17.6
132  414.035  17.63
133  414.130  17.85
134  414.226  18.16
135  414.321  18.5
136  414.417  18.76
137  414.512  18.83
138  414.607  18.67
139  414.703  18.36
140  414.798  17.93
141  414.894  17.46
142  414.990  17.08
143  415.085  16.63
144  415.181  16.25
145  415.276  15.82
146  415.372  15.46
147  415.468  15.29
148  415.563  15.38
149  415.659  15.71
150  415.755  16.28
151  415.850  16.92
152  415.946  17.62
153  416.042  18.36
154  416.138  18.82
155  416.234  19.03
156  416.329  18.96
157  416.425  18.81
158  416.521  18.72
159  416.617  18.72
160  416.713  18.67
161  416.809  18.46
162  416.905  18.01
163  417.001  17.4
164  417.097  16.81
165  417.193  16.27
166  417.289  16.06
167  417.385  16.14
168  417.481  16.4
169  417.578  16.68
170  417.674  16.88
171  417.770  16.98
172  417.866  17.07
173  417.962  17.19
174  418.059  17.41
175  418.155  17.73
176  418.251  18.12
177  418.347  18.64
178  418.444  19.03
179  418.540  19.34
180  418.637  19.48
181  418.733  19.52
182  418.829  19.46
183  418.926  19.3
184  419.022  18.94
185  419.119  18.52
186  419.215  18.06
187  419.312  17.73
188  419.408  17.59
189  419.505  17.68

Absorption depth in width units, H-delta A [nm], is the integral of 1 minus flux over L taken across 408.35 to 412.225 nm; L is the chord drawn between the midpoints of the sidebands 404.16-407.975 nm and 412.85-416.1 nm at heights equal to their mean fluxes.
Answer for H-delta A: -0.33 nm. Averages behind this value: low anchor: 17.7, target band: 19.2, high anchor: 17.6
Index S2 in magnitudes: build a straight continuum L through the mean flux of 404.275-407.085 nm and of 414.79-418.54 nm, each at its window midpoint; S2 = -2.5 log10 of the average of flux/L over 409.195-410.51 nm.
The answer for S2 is -0.070 mag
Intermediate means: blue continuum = 17.9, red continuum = 17.3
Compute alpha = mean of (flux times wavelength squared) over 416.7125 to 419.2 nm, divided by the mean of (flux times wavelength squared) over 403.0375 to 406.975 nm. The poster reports 1.05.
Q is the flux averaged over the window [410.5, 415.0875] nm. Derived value 18.6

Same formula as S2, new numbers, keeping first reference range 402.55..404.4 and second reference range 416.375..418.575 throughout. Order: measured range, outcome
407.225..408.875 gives 0.02 mag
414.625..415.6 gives 0.08 mag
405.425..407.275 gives 0.09 mag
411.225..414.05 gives -0.04 mag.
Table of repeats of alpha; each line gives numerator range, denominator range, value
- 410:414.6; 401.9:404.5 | 1.04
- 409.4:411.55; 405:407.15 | 1.10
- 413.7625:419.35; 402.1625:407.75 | 1.04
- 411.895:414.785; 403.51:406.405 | 1.08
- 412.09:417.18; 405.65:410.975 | 1.02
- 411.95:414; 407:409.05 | 1.06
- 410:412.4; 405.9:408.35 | 1.11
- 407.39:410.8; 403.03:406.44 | 1.06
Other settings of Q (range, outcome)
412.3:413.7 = 19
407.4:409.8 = 19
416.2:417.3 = 18.1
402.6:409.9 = 18.4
